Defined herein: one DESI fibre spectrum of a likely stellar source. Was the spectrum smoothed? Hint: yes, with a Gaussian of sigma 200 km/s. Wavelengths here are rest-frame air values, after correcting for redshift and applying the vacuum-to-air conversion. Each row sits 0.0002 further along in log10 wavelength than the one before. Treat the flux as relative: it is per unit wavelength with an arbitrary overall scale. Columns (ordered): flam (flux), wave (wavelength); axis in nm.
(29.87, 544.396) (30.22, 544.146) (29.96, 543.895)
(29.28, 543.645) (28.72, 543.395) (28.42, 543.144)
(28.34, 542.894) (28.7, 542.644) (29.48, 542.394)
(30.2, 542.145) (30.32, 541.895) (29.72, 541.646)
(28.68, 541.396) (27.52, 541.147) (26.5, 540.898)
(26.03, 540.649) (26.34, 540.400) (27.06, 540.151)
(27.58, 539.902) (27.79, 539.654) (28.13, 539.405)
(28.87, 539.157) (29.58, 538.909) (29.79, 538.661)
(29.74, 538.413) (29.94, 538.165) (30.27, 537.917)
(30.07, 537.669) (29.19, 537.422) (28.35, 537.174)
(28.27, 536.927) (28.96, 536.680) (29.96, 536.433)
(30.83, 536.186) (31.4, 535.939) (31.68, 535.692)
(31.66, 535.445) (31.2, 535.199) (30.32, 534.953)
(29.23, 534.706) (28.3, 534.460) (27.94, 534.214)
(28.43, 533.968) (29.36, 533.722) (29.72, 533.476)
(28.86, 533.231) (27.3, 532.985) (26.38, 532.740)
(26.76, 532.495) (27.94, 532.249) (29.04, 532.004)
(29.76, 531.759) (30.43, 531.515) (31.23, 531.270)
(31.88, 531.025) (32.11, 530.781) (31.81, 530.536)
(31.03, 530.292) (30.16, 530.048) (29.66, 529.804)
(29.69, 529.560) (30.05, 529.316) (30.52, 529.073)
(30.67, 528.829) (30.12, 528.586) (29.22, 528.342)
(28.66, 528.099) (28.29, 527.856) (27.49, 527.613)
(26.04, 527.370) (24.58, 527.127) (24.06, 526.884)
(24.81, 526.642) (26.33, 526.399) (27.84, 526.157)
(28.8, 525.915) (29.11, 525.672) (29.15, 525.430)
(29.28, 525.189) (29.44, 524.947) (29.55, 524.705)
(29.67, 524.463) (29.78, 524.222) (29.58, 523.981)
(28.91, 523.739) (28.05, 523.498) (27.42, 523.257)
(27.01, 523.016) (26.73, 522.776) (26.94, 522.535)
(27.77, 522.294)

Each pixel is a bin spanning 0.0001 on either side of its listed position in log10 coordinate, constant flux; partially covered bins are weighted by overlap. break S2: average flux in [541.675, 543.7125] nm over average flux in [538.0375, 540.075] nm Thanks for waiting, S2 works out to 1.01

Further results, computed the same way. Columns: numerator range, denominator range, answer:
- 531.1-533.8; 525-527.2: 1.06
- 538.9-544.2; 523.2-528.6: 1.01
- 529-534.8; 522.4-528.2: 1.06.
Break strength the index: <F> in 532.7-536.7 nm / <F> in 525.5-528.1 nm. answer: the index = 1.10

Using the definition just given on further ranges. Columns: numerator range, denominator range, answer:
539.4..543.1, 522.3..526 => 0.98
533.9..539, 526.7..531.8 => 1.01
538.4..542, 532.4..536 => 0.96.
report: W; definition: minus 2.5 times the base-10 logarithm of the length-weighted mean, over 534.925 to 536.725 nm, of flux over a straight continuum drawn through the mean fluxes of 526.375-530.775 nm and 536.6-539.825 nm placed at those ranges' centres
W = -0.07 mag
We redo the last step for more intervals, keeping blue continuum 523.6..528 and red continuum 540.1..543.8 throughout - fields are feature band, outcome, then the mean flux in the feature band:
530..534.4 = -0.05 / 29.4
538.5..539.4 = -0.04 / 29.3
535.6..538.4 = -0.06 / 29.9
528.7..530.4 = -0.08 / 30.3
